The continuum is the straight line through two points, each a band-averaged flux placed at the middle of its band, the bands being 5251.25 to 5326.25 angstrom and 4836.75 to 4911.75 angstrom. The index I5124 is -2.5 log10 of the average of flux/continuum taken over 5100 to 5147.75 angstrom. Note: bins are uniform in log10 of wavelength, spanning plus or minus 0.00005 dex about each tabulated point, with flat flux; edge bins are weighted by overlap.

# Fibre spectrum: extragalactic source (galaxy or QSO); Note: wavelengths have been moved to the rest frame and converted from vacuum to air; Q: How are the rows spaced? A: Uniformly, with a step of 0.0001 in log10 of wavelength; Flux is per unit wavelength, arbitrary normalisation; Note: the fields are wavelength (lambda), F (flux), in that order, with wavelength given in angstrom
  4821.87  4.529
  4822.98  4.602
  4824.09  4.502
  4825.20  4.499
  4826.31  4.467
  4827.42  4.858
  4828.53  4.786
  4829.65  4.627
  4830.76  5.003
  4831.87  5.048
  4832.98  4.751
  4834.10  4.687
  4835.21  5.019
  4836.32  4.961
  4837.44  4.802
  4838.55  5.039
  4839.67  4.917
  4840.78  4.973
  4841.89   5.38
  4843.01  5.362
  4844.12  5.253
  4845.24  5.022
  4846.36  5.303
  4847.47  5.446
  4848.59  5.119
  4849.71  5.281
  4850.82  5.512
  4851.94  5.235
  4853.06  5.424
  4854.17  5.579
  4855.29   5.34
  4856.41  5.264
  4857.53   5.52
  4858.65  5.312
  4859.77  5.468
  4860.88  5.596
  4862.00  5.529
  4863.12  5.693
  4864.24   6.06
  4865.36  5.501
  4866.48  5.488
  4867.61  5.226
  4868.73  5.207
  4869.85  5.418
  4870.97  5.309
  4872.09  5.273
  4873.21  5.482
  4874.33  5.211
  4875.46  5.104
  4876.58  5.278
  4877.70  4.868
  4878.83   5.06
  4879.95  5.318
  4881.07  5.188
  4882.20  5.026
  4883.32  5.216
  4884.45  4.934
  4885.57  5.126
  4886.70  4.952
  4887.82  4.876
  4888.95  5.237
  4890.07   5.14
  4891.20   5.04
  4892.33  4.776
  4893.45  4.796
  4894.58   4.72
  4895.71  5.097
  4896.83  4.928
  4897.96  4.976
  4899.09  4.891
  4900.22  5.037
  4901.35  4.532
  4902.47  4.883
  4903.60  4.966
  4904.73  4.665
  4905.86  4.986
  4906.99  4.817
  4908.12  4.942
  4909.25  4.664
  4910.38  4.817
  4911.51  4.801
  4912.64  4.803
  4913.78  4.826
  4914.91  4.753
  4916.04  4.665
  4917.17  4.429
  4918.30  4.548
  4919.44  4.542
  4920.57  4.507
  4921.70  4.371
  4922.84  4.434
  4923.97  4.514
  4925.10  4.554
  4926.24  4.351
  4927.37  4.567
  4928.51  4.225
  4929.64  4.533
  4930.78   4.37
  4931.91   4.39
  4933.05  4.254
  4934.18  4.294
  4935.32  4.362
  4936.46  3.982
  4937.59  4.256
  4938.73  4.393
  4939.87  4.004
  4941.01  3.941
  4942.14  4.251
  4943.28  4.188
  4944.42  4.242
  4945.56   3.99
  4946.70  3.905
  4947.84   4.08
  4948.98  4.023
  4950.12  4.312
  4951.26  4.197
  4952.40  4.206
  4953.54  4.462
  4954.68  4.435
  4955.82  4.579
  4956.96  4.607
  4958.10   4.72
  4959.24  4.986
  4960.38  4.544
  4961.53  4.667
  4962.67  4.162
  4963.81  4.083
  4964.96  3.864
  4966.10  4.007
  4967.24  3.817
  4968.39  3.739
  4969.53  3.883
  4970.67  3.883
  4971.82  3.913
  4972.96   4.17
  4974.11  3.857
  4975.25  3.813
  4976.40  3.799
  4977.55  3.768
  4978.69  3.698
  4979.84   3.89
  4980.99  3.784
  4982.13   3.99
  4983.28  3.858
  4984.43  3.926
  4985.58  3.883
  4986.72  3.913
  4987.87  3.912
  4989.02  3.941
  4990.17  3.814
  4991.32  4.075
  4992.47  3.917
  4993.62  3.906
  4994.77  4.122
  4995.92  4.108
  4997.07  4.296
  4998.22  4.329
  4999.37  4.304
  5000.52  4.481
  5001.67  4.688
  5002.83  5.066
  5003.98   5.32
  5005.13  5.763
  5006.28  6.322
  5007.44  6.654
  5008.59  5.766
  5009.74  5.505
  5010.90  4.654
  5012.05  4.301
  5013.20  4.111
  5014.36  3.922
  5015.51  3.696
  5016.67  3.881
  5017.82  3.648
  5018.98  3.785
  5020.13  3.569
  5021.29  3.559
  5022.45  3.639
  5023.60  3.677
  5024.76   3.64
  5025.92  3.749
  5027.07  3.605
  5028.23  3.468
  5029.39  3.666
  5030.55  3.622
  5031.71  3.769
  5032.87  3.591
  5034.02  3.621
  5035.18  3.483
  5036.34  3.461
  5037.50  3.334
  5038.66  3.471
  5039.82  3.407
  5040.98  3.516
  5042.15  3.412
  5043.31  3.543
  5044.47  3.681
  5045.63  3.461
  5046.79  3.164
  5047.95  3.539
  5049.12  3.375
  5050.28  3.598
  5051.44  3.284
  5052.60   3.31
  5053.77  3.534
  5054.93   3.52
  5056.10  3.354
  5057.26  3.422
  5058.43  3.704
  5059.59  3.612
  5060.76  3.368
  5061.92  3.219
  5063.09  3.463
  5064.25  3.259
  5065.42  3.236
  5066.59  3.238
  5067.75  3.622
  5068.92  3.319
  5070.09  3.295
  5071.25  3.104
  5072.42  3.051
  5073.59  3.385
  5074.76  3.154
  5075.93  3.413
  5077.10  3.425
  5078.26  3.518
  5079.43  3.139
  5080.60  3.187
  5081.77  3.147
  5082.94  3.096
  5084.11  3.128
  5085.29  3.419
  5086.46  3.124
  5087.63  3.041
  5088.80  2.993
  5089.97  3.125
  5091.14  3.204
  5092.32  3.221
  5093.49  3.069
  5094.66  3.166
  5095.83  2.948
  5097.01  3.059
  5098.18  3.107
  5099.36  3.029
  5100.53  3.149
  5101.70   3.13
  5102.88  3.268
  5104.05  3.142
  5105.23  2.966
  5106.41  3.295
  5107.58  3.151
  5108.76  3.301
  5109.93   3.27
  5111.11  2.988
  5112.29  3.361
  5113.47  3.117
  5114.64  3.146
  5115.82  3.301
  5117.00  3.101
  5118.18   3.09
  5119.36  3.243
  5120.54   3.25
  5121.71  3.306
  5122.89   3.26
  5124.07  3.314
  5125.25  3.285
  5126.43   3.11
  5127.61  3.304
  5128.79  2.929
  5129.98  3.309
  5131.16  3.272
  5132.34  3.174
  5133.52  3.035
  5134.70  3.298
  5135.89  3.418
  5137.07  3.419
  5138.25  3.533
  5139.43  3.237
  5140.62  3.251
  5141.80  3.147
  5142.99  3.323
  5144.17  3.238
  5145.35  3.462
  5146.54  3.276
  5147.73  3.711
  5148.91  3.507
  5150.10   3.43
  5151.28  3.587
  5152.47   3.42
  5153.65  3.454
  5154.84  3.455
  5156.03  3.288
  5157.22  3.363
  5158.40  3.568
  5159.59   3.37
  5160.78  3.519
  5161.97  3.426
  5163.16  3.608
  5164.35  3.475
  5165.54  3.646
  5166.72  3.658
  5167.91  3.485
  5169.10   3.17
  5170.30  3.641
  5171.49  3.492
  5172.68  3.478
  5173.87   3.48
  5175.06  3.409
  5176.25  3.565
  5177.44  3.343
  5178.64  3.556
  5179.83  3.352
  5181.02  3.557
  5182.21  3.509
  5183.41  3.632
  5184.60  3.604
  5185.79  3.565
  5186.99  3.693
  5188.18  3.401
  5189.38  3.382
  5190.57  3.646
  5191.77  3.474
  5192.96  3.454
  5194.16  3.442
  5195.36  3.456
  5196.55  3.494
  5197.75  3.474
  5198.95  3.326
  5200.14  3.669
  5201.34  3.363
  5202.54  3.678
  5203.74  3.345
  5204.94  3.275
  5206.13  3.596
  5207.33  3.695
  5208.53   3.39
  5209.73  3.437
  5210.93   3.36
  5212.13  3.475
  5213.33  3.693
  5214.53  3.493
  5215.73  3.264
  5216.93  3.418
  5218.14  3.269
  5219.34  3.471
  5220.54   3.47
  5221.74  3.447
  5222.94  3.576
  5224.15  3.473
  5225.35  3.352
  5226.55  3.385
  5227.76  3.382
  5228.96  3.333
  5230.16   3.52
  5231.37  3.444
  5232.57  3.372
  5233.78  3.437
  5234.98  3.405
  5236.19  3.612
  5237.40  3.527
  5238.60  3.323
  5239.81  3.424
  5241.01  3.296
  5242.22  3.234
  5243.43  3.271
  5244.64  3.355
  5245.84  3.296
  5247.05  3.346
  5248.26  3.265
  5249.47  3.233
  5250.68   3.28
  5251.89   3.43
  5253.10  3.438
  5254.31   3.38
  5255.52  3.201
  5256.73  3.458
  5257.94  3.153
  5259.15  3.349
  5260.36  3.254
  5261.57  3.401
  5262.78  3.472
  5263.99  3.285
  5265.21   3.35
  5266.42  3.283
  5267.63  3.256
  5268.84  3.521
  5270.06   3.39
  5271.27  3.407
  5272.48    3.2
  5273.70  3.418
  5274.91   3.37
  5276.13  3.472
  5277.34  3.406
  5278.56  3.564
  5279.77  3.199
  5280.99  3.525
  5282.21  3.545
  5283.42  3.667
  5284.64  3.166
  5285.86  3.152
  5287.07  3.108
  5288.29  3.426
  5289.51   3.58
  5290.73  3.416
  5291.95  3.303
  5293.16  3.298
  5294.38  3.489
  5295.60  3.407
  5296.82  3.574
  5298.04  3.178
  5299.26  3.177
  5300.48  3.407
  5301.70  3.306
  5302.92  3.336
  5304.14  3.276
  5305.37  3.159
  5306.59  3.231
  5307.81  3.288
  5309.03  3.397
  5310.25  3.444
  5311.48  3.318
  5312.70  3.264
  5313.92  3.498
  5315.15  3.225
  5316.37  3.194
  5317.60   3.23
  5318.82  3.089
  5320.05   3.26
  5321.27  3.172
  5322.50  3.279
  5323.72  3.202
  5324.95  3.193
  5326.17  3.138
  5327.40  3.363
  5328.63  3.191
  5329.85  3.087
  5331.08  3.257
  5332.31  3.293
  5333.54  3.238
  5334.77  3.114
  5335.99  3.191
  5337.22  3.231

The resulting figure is 0.25 mag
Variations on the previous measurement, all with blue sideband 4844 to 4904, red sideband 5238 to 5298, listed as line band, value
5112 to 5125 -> 0.249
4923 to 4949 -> 0.157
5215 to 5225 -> 0.050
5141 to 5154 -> 0.151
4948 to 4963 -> 0.087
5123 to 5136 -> 0.239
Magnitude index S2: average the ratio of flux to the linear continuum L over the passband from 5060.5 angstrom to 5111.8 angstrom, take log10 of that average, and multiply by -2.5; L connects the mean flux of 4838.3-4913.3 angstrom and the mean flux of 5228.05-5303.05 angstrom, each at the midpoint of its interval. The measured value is 0.29 mag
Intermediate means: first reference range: 5.15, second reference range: 3.37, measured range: 3.2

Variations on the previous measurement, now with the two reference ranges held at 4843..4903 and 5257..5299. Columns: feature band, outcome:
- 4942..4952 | 0.18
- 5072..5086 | 0.30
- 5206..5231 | 0.06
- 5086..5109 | 0.32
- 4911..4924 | 0.09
